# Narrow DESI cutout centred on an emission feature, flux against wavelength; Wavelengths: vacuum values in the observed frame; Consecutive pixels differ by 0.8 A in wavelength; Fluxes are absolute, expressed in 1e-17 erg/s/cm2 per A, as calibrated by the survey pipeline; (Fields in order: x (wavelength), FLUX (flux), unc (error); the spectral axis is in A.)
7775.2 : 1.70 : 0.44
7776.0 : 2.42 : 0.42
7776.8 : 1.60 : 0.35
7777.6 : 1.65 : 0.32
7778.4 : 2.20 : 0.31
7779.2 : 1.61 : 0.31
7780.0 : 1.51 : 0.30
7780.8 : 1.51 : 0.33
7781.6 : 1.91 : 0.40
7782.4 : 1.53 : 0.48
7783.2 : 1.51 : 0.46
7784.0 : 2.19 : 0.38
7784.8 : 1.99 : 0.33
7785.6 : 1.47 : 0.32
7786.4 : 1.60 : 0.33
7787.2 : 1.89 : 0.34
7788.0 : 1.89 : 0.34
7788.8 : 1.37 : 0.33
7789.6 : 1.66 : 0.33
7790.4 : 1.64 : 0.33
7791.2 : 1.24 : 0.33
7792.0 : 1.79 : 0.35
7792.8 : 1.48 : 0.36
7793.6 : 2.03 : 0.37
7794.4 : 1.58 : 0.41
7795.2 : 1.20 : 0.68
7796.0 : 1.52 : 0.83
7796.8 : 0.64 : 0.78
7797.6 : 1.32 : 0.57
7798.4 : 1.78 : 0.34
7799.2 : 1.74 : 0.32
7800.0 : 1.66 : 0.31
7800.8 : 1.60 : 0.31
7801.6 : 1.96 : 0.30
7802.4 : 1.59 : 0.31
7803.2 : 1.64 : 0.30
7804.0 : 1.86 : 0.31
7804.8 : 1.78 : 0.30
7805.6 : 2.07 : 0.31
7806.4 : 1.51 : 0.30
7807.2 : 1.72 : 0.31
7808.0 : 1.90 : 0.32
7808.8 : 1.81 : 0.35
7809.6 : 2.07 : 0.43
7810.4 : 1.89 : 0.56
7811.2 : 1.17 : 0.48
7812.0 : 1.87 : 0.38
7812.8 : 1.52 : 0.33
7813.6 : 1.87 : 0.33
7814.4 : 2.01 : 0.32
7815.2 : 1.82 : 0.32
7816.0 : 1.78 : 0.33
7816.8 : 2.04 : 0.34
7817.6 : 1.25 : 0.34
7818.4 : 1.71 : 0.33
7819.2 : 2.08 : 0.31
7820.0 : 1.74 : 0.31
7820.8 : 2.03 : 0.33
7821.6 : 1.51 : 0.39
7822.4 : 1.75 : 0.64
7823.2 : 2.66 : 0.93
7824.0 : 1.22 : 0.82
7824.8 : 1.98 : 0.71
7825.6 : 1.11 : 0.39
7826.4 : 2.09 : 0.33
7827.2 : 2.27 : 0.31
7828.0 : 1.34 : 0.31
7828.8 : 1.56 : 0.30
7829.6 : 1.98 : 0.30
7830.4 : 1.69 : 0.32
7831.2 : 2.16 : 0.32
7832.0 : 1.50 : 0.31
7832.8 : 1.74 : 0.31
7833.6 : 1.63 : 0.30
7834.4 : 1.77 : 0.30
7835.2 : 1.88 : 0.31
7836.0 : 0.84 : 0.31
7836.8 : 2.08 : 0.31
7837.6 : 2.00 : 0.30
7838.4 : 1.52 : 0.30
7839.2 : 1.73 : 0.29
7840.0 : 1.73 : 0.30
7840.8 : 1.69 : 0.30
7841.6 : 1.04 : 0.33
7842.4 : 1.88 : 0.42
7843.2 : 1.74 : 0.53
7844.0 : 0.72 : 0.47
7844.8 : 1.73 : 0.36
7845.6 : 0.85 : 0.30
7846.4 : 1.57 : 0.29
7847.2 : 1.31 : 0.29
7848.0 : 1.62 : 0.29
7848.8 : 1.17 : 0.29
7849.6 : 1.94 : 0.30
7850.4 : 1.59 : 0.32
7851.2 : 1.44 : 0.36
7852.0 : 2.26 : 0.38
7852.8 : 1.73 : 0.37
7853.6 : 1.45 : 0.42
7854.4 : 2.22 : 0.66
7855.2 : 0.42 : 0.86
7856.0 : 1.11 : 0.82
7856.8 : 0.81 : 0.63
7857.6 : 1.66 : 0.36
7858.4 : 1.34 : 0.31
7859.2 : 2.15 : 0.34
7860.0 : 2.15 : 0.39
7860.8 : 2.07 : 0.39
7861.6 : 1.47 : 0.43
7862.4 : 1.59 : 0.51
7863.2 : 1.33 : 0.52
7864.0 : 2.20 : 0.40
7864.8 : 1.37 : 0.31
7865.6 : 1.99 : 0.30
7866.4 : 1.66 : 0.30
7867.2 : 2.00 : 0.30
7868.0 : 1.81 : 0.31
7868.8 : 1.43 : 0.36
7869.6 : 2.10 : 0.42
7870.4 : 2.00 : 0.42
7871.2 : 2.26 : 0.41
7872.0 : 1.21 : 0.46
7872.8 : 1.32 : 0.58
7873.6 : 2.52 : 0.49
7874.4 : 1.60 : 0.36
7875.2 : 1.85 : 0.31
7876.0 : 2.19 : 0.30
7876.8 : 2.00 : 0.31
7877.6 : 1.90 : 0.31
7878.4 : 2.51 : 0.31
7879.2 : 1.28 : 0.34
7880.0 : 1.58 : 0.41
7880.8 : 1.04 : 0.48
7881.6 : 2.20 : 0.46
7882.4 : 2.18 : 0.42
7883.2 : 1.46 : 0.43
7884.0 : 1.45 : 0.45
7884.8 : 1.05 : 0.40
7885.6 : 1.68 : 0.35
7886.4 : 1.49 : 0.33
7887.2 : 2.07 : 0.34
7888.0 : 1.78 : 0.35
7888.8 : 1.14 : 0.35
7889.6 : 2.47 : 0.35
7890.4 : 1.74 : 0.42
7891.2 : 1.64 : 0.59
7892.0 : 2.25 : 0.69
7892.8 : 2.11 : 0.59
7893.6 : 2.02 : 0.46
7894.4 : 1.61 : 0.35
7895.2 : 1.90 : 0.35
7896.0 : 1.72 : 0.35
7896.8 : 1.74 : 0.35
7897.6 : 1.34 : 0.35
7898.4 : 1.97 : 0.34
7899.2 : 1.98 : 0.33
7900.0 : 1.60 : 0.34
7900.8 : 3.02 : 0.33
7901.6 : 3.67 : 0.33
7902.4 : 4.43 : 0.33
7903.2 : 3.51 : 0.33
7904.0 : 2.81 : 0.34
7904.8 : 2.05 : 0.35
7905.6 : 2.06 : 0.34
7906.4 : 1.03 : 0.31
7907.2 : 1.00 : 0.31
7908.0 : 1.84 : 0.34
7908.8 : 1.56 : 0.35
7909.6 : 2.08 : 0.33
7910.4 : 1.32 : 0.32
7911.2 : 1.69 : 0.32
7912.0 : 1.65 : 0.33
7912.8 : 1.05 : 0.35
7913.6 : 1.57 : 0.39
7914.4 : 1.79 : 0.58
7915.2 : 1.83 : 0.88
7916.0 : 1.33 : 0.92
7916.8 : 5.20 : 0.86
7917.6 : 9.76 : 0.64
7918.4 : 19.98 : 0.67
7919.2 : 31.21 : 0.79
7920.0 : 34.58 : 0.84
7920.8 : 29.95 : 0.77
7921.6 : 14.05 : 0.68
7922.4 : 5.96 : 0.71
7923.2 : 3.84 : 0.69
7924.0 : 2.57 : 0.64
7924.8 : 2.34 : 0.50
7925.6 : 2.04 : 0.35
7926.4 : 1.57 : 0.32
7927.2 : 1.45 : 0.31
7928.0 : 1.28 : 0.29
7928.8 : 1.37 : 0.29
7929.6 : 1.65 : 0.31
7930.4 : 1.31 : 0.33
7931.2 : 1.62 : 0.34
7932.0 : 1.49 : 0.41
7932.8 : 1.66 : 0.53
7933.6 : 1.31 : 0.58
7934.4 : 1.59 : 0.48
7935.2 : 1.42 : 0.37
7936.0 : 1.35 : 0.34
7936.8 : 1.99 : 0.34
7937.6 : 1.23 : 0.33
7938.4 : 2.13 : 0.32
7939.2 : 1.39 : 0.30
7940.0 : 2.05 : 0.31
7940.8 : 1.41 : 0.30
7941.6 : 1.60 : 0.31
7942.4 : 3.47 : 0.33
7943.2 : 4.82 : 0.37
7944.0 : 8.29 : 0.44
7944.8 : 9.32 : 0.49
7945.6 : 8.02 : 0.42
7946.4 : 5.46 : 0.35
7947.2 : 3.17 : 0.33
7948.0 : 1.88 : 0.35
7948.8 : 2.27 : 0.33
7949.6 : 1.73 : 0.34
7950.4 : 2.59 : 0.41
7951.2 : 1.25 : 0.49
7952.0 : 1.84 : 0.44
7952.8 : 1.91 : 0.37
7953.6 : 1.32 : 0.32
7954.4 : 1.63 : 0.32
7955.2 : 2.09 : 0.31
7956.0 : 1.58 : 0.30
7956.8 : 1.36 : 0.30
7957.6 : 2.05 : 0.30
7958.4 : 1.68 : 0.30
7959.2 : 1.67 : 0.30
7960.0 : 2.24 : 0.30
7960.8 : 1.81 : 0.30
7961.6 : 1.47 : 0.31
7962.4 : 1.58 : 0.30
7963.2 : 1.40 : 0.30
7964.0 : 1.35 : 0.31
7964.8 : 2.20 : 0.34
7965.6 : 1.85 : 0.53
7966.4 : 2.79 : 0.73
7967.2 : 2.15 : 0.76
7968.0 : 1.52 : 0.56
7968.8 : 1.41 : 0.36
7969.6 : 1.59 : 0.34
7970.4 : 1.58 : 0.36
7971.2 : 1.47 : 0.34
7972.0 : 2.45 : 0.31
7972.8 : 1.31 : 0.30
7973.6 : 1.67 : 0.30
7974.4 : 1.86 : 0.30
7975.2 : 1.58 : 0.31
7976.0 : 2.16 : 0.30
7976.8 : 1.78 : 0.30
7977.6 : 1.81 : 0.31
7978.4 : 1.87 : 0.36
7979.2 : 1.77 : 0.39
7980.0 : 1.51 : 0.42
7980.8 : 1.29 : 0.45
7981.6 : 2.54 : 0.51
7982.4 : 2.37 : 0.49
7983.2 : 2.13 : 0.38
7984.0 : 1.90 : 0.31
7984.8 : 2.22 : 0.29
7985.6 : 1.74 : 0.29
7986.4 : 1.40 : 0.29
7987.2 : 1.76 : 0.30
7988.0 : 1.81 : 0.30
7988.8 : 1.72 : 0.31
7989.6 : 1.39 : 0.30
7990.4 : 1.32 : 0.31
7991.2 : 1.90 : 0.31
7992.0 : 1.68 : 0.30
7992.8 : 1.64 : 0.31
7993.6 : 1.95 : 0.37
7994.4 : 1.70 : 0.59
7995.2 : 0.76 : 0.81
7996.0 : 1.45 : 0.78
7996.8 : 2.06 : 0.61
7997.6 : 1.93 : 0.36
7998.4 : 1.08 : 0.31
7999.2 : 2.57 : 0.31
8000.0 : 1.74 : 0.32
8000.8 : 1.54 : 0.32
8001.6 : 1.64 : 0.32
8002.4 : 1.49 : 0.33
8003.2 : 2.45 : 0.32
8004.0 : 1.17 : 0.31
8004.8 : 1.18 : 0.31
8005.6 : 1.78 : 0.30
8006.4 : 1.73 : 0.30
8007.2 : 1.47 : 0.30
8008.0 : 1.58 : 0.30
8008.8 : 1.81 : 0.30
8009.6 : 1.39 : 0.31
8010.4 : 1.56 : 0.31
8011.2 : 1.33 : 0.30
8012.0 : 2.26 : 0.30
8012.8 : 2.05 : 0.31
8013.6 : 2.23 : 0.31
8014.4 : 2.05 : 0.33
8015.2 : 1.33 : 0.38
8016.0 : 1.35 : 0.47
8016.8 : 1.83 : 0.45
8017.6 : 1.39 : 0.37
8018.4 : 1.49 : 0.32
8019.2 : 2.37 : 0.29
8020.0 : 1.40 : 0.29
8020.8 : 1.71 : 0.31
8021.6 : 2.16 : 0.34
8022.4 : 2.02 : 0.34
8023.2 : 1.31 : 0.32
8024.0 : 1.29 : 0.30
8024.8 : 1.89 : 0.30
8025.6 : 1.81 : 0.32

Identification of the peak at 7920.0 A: Halpha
